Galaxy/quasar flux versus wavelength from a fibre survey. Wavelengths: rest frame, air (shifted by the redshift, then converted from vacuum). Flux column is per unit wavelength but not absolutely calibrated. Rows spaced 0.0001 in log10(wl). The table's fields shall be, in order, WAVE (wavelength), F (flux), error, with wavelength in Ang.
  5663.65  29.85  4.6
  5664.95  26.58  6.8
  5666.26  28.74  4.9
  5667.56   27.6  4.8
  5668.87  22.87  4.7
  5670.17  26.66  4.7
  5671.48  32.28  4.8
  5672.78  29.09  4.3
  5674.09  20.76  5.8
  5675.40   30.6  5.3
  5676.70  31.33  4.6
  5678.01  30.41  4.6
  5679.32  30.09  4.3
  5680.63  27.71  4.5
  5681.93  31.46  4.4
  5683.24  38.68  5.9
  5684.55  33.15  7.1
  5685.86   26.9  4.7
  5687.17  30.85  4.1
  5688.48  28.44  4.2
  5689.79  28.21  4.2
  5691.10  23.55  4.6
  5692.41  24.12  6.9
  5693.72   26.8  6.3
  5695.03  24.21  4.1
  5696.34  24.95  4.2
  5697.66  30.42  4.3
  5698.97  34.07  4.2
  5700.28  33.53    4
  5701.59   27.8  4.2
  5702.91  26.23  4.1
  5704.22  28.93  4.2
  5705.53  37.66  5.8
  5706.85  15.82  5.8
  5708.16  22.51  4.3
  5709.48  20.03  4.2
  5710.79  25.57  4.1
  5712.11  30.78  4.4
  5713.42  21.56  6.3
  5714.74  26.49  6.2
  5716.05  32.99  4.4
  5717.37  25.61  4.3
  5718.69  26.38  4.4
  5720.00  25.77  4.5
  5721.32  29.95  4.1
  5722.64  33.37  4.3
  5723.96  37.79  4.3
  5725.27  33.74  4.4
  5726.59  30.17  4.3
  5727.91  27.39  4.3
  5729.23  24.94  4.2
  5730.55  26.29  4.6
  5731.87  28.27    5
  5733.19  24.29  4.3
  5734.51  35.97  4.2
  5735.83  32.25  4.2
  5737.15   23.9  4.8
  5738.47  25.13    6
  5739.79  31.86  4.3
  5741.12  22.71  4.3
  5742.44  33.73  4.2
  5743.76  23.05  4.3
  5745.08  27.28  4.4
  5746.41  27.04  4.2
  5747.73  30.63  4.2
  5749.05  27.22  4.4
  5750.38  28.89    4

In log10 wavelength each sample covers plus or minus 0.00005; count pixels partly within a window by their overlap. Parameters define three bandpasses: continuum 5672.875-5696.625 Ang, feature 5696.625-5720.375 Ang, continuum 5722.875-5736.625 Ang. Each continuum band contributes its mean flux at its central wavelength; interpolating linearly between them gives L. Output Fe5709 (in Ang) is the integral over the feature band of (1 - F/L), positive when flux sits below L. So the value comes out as 1.7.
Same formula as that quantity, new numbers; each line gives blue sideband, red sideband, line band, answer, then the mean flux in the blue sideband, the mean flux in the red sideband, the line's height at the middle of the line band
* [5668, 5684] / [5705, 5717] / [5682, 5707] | -1.4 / 29.3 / 25.8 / 27.5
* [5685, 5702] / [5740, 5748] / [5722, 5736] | -1.4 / 28.1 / 27.5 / 27.7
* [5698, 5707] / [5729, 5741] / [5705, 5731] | 1.1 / 29.9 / 28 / 29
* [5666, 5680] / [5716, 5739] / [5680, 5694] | -0.4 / 28.2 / 29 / 28.4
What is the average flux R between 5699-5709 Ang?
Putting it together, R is 27.8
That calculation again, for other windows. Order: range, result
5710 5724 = 28.3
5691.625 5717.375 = 27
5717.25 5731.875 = 29.3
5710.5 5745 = 28.5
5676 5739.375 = 28.5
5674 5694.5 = 29.1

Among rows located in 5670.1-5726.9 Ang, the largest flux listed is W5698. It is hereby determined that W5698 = 38.68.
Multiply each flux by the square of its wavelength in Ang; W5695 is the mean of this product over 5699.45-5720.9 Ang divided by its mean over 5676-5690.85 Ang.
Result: 0.89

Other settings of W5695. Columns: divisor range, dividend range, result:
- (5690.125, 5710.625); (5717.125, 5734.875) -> 1.11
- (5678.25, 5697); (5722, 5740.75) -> 1.05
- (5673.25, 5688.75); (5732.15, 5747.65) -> 0.95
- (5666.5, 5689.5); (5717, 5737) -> 1.02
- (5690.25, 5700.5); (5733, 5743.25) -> 1.07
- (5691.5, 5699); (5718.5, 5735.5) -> 1.12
